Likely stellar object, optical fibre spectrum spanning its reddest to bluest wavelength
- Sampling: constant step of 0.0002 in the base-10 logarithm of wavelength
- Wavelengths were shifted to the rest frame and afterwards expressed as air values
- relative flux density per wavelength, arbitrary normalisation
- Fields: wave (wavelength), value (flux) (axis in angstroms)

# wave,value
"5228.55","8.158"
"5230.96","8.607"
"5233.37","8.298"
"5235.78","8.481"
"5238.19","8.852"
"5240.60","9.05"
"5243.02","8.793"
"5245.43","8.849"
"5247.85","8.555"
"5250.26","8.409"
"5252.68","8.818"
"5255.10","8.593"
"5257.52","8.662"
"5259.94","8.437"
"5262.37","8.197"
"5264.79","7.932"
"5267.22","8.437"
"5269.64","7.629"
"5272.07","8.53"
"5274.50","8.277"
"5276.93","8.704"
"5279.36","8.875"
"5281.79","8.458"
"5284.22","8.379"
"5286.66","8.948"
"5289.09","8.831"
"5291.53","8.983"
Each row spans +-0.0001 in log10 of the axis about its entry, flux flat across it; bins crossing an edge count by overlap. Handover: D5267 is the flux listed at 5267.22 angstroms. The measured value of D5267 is 8.437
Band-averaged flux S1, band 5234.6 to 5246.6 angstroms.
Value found 8.81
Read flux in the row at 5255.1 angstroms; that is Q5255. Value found 8.593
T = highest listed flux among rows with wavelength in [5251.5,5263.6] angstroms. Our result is 8.818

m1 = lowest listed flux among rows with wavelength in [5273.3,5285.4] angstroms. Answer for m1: 8.277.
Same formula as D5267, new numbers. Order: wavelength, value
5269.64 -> 7.629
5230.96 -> 8.607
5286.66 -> 8.948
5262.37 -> 8.197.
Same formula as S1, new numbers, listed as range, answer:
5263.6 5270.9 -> 8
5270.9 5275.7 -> 8.4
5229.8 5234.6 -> 8.45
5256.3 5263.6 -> 8.43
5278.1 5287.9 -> 8.67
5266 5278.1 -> 8.31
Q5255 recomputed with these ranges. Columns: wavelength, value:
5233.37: 8.298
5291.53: 8.983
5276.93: 8.704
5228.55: 8.158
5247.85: 8.555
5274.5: 8.277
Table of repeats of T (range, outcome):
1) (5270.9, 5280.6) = 8.875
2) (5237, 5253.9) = 9.05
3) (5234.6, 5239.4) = 8.852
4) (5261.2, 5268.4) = 8.437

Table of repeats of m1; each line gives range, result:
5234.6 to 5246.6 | 8.481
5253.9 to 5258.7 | 8.593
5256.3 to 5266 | 7.932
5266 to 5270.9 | 7.629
